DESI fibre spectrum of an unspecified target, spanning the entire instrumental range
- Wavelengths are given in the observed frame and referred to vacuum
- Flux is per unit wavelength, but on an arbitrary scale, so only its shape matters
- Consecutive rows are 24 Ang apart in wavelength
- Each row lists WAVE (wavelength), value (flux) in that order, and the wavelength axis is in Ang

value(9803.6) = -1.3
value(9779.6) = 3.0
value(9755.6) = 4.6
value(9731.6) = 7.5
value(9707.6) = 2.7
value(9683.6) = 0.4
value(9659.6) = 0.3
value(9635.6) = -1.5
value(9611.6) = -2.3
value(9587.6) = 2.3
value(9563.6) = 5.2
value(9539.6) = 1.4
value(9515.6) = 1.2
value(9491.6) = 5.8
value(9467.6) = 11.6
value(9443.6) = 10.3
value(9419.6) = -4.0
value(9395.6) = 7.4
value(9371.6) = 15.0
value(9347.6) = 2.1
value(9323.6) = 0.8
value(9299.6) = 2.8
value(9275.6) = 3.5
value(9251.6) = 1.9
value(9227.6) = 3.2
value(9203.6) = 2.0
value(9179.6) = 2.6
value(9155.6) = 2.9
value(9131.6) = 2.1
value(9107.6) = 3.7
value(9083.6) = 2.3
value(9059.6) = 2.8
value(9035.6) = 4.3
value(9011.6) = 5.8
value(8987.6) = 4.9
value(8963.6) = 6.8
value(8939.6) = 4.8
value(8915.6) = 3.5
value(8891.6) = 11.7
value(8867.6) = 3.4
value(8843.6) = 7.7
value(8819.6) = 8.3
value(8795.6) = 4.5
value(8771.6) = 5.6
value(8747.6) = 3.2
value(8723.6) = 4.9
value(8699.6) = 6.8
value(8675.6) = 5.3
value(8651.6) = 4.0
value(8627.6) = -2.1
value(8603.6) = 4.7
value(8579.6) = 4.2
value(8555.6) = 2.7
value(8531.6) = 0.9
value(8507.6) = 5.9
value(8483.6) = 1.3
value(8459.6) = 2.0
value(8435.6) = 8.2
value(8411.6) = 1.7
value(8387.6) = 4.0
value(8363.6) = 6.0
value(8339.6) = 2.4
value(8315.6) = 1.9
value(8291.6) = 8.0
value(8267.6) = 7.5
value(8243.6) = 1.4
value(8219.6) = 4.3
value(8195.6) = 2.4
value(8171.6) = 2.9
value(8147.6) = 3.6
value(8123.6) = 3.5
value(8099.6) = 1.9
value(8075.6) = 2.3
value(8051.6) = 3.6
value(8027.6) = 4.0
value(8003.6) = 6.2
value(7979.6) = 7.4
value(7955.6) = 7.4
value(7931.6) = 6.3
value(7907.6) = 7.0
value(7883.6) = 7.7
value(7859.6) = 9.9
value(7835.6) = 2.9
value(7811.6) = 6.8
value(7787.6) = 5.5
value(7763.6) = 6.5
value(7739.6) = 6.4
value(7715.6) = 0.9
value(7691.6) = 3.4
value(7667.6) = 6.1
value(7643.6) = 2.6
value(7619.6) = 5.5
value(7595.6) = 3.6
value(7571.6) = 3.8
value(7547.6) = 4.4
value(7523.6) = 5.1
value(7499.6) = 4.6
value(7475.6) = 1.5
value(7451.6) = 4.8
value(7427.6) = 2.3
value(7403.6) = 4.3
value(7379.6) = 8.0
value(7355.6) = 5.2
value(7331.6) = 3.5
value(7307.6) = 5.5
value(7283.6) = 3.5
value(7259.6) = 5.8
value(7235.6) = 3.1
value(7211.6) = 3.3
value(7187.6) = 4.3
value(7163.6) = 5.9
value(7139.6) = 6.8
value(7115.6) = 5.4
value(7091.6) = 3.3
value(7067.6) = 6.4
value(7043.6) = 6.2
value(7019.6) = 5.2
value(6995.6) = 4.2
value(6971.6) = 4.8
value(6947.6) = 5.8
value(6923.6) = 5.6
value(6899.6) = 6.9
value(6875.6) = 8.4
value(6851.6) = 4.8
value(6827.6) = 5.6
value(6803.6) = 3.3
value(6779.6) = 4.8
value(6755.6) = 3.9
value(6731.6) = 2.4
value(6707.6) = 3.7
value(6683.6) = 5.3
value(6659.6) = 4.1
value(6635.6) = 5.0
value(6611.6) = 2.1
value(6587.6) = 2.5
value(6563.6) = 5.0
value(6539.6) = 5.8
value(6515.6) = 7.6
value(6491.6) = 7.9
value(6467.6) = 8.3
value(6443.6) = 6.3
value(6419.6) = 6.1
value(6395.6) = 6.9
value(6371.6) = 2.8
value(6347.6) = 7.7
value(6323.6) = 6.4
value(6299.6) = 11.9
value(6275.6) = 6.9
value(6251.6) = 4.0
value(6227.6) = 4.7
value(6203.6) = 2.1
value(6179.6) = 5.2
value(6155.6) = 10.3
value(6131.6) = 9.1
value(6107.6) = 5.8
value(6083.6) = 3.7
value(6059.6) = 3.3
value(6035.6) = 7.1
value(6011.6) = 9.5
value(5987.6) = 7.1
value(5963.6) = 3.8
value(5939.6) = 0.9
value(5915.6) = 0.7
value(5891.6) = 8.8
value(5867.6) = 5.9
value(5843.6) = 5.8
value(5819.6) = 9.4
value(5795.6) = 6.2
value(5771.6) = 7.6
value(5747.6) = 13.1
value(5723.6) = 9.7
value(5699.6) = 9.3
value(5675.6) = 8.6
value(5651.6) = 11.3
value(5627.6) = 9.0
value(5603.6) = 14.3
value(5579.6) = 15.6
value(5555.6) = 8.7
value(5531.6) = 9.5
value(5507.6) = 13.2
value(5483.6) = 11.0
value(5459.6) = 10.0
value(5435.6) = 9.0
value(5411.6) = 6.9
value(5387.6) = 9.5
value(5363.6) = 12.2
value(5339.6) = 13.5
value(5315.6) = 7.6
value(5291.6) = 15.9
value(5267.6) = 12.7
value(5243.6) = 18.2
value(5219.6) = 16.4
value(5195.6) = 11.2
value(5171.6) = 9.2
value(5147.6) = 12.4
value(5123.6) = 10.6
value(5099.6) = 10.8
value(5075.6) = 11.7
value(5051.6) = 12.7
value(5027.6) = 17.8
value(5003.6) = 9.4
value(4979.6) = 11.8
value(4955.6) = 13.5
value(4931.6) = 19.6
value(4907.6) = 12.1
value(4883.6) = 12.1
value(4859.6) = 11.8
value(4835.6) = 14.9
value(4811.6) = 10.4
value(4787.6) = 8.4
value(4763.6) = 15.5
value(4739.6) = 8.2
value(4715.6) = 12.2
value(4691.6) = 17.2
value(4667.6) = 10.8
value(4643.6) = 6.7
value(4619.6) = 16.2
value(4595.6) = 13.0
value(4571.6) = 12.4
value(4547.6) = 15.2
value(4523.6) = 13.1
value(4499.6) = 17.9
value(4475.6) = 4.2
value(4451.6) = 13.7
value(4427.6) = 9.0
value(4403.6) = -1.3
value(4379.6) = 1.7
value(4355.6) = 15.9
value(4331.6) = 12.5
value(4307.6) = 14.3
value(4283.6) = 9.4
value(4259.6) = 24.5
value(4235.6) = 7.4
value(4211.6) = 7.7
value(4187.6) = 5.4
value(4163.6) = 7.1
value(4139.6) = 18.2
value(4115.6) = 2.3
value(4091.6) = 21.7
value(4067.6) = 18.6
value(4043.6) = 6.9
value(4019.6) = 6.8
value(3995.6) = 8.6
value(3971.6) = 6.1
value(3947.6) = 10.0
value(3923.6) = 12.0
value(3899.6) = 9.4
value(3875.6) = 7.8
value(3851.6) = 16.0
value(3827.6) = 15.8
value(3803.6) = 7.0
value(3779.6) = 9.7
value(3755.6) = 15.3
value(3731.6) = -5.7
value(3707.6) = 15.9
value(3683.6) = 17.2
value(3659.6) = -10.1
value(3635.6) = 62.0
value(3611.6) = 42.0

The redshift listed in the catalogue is 0.50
